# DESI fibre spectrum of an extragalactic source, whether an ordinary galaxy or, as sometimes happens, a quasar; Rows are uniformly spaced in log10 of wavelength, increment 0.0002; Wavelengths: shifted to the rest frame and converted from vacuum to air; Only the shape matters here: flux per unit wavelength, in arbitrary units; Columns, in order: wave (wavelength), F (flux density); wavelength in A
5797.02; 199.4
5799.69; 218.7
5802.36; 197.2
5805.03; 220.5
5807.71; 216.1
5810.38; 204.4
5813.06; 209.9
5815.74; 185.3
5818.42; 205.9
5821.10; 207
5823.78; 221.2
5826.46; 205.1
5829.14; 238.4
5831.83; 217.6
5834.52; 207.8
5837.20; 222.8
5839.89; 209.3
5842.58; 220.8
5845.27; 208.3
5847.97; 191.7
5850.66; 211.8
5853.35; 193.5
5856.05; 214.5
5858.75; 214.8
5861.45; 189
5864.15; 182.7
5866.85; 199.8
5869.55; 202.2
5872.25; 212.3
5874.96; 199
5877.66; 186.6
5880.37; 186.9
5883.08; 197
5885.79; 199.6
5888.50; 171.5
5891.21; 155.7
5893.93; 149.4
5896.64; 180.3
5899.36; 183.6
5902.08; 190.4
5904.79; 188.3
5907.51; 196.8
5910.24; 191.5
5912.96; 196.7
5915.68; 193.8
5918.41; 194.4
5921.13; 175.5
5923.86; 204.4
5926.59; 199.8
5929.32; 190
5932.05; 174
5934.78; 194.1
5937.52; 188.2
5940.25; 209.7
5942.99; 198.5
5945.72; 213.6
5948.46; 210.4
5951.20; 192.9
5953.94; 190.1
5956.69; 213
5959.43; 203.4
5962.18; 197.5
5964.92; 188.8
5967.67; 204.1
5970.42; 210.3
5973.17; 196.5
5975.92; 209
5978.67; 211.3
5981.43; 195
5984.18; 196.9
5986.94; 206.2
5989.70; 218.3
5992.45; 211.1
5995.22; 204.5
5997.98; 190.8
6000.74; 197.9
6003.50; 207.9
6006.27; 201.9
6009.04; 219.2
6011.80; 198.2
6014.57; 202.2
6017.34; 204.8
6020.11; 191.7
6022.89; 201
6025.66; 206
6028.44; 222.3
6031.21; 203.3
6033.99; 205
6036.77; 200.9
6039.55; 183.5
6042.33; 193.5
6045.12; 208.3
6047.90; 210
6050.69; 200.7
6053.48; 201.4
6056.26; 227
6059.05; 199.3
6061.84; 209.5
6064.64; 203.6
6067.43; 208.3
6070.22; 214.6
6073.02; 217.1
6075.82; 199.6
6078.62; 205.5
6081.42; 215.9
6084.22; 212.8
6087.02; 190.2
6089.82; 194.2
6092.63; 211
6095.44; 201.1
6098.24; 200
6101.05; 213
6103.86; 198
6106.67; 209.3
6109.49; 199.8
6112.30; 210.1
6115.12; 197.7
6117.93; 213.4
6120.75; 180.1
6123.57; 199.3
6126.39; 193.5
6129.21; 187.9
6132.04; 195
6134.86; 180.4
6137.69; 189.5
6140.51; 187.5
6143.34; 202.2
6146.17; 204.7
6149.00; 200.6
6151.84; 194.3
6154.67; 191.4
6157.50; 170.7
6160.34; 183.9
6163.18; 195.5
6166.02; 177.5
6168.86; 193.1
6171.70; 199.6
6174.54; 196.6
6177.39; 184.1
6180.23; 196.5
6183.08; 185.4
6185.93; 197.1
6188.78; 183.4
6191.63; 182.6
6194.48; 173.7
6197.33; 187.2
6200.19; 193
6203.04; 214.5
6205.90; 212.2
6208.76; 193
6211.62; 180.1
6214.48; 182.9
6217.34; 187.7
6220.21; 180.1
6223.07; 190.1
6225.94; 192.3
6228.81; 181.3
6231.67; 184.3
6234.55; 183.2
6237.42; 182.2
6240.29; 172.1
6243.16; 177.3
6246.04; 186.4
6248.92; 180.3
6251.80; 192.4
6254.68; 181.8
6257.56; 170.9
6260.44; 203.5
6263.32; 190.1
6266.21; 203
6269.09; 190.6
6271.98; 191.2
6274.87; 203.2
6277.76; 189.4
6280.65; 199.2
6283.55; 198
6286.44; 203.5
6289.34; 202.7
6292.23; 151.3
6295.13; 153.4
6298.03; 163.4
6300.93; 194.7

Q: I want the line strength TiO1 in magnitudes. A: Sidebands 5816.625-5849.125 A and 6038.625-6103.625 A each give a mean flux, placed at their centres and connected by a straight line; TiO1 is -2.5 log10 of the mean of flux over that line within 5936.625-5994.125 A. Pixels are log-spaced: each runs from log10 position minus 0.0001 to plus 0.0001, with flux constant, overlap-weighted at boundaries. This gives 0.028 mag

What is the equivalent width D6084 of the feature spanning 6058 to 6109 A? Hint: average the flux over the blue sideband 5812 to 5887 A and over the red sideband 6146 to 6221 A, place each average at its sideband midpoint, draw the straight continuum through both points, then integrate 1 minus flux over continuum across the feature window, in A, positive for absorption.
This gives -2.88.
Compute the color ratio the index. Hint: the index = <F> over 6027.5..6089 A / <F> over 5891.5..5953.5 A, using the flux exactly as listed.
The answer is 1.08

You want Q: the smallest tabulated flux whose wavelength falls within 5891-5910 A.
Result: 149.4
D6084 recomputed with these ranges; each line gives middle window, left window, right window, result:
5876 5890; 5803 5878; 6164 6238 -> 1.2 A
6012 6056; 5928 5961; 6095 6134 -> -0.9 A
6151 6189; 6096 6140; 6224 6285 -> 0.9 A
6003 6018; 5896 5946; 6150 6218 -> -1.1 A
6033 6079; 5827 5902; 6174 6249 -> -3.1 A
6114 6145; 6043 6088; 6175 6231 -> 0.9 A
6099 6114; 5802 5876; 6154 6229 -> -0.9 A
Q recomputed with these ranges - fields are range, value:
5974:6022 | 190.8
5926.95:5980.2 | 174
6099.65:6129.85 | 180.1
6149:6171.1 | 170.7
